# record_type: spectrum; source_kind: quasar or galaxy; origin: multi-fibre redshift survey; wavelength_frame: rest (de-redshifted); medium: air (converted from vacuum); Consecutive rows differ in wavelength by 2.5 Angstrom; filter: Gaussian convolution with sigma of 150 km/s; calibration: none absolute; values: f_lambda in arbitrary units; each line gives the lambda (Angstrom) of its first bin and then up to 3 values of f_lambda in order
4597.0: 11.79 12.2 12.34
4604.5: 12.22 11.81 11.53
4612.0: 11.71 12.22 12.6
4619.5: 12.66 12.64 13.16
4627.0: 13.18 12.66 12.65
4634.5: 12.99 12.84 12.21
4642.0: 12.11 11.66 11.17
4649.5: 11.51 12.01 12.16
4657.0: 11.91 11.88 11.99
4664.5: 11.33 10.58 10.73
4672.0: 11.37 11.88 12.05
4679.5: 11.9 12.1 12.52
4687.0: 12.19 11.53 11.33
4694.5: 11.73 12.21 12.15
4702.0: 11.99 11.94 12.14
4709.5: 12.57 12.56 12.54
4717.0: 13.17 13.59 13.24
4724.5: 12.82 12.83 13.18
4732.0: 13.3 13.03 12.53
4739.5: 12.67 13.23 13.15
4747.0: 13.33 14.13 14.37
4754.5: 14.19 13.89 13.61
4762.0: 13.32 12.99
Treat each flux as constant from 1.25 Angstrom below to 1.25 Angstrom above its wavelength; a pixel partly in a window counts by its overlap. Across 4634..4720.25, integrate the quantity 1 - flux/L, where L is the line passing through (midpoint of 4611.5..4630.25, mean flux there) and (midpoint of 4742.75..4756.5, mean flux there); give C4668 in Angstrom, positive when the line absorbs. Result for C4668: 7.6 Angstrom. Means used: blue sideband 12.6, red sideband 13.8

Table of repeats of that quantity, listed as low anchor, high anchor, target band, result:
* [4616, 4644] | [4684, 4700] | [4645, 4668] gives 1.3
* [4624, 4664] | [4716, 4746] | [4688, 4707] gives 1.3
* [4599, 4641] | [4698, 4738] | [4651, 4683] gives 2.3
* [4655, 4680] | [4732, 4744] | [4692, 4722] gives -0.2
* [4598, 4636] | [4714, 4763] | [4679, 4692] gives 1.0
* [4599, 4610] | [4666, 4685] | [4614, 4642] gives -1.9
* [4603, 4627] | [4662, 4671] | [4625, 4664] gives -2.0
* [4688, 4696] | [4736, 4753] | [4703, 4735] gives -0.9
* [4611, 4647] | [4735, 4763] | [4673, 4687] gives 0.9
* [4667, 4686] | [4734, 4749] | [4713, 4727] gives -0.5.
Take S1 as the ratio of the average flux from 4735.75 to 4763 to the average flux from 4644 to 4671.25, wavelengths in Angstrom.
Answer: 1.17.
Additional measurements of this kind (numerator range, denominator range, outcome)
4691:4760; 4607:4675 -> 1.07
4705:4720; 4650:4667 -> 1.08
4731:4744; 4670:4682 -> 1.10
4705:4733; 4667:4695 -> 1.10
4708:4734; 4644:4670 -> 1.12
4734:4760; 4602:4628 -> 1.09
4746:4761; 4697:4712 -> 1.14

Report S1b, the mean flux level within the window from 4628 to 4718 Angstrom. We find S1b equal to 12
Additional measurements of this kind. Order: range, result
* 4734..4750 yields 13.1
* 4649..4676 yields 11.6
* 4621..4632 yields 12.9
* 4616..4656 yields 12.4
